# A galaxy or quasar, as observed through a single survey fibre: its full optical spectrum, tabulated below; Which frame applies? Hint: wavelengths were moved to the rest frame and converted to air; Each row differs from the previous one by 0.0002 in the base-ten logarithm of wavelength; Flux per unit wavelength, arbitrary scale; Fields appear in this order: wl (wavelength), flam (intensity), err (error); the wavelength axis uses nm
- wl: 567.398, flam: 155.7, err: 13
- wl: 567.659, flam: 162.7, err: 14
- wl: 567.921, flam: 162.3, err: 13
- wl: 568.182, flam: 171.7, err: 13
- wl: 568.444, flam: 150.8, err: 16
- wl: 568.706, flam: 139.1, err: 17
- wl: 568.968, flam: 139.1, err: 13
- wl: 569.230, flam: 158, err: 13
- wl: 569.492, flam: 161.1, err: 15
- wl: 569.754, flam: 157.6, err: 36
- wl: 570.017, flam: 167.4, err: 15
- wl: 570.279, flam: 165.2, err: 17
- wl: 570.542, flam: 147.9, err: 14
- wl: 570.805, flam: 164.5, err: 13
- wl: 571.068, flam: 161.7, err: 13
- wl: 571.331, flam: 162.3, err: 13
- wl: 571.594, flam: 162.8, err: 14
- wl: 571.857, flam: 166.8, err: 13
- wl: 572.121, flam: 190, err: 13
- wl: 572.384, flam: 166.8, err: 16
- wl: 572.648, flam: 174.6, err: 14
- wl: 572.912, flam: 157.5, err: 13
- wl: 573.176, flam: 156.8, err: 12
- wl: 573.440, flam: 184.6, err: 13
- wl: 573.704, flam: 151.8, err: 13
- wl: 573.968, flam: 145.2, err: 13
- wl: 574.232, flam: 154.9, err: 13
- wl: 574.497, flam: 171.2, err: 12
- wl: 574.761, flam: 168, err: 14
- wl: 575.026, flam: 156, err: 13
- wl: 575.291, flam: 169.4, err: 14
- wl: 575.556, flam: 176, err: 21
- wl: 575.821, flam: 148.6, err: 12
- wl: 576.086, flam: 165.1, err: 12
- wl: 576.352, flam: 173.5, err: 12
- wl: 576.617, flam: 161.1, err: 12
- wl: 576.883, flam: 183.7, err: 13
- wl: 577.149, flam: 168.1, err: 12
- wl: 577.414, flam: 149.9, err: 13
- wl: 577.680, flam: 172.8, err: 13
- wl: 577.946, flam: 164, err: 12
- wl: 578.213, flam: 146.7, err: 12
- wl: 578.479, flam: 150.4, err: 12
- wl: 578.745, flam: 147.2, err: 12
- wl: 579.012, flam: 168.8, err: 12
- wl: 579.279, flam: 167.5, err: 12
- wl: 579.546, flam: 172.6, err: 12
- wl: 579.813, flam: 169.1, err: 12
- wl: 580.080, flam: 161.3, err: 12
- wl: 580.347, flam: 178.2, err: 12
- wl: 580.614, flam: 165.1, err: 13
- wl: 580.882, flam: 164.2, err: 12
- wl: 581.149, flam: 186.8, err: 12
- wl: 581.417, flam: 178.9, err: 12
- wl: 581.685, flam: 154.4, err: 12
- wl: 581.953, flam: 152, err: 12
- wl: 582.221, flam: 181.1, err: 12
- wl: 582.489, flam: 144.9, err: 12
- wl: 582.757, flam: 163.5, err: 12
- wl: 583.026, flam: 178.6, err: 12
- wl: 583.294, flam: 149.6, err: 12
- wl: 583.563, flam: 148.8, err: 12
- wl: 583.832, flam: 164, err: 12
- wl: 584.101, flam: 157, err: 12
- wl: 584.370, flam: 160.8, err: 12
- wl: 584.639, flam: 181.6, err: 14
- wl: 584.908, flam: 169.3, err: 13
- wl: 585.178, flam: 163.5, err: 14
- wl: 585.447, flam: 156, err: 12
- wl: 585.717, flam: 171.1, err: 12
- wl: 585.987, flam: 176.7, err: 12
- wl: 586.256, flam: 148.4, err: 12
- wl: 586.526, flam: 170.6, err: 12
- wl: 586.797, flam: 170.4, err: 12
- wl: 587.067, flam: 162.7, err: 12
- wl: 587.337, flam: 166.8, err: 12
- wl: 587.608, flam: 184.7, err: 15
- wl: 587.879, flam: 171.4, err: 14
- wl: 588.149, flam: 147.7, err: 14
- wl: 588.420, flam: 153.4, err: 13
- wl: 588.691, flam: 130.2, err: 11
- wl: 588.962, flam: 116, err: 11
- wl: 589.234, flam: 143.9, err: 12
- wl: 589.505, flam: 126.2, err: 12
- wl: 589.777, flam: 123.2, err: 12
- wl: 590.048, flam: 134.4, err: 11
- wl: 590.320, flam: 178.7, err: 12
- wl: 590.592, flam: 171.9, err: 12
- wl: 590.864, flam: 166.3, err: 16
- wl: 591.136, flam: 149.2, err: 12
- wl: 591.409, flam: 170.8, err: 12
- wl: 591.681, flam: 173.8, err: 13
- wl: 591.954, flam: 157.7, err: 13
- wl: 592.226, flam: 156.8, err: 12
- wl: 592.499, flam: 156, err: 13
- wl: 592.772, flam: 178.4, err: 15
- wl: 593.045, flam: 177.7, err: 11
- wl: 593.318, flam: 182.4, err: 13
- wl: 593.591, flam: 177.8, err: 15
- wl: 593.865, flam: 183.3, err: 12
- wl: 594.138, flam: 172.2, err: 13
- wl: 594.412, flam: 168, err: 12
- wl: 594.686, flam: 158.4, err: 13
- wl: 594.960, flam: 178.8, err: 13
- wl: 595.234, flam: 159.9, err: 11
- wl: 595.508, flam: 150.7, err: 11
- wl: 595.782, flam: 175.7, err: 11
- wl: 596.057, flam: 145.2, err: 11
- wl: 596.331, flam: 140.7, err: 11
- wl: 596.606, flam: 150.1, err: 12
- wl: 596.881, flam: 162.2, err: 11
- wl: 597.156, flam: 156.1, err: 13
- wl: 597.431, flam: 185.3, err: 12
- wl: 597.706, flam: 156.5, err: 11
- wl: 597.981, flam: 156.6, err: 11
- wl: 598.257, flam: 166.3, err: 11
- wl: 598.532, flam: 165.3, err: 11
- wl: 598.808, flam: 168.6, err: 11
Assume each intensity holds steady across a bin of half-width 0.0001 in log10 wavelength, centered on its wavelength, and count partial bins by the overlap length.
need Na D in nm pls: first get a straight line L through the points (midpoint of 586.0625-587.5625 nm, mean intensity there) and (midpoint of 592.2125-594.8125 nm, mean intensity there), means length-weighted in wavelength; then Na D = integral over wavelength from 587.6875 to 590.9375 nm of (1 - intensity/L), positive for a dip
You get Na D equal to 0.40 nm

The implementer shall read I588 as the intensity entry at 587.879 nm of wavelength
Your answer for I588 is 171.4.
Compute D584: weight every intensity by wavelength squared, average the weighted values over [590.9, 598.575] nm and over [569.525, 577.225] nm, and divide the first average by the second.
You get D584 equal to 1.1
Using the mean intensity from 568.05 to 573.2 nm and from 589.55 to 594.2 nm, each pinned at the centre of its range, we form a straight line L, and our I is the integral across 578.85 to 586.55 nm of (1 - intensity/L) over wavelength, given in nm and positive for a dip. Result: -0.12 nm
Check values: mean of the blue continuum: 161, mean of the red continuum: 164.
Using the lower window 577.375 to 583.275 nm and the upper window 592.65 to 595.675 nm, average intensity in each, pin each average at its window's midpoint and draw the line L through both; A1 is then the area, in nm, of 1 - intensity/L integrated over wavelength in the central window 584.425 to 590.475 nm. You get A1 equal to 0.41 nm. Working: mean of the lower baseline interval 164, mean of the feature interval 157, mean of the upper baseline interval 172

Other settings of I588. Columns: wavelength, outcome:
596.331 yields 140.7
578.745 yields 147.2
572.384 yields 166.8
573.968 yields 145.2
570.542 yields 147.9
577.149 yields 168.1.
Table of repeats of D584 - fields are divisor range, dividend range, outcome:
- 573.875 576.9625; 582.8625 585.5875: 1.02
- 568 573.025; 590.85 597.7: 1.11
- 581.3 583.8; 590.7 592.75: 1.04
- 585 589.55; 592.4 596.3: 1.10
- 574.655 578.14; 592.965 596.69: 1.07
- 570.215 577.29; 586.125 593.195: 1.01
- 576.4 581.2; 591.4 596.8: 1.06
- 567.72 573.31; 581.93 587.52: 1.07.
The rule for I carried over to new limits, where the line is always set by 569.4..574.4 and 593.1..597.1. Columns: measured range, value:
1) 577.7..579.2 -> 0.06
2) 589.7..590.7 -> 0.07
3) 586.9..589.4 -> 0.17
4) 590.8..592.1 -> 0.01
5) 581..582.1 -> -0.03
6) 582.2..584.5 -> 0.06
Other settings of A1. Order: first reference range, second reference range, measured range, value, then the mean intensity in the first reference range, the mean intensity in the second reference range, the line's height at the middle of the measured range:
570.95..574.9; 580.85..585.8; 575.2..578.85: 0.05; 165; 164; 165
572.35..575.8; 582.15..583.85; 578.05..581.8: -0.08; 163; 161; 162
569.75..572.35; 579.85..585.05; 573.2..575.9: 0.04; 165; 165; 165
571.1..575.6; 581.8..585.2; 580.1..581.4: -0.08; 165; 163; 163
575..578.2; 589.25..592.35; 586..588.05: -0.13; 165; 155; 158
